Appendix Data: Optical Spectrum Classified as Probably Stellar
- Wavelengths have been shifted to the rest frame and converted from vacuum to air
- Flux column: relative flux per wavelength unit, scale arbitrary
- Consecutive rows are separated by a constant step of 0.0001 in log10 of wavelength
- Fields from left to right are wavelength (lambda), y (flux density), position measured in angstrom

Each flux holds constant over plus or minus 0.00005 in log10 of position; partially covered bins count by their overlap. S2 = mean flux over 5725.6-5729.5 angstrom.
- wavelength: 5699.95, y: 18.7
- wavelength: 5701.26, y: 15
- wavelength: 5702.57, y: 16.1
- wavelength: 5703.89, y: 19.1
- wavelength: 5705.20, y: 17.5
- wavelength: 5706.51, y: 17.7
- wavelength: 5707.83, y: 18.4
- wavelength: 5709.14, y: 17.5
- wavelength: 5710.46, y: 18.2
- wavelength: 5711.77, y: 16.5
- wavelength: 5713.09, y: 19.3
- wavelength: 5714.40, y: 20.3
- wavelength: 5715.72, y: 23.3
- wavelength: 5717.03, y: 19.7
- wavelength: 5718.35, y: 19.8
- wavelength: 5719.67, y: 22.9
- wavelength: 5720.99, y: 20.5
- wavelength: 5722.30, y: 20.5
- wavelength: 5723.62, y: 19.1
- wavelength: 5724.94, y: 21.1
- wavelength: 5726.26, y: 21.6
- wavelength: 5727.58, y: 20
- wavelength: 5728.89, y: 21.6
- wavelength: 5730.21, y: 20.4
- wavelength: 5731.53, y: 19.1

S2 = 21.1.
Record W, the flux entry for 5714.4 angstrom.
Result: 20.3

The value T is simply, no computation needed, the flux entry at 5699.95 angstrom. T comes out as 18.7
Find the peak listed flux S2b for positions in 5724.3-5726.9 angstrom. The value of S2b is 21.6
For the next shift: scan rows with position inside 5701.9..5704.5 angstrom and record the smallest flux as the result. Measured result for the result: 16.1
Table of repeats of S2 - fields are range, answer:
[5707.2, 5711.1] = 18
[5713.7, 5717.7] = 21.1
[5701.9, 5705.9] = 17.6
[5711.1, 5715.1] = 18.8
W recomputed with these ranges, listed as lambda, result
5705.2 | 17.5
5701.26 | 15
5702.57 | 16.1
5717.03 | 19.7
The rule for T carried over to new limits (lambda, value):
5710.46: 18.2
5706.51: 17.7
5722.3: 20.5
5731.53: 19.1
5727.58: 20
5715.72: 23.3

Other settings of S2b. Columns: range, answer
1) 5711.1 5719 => 23.3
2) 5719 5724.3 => 22.9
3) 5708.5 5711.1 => 18.2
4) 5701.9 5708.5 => 19.1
